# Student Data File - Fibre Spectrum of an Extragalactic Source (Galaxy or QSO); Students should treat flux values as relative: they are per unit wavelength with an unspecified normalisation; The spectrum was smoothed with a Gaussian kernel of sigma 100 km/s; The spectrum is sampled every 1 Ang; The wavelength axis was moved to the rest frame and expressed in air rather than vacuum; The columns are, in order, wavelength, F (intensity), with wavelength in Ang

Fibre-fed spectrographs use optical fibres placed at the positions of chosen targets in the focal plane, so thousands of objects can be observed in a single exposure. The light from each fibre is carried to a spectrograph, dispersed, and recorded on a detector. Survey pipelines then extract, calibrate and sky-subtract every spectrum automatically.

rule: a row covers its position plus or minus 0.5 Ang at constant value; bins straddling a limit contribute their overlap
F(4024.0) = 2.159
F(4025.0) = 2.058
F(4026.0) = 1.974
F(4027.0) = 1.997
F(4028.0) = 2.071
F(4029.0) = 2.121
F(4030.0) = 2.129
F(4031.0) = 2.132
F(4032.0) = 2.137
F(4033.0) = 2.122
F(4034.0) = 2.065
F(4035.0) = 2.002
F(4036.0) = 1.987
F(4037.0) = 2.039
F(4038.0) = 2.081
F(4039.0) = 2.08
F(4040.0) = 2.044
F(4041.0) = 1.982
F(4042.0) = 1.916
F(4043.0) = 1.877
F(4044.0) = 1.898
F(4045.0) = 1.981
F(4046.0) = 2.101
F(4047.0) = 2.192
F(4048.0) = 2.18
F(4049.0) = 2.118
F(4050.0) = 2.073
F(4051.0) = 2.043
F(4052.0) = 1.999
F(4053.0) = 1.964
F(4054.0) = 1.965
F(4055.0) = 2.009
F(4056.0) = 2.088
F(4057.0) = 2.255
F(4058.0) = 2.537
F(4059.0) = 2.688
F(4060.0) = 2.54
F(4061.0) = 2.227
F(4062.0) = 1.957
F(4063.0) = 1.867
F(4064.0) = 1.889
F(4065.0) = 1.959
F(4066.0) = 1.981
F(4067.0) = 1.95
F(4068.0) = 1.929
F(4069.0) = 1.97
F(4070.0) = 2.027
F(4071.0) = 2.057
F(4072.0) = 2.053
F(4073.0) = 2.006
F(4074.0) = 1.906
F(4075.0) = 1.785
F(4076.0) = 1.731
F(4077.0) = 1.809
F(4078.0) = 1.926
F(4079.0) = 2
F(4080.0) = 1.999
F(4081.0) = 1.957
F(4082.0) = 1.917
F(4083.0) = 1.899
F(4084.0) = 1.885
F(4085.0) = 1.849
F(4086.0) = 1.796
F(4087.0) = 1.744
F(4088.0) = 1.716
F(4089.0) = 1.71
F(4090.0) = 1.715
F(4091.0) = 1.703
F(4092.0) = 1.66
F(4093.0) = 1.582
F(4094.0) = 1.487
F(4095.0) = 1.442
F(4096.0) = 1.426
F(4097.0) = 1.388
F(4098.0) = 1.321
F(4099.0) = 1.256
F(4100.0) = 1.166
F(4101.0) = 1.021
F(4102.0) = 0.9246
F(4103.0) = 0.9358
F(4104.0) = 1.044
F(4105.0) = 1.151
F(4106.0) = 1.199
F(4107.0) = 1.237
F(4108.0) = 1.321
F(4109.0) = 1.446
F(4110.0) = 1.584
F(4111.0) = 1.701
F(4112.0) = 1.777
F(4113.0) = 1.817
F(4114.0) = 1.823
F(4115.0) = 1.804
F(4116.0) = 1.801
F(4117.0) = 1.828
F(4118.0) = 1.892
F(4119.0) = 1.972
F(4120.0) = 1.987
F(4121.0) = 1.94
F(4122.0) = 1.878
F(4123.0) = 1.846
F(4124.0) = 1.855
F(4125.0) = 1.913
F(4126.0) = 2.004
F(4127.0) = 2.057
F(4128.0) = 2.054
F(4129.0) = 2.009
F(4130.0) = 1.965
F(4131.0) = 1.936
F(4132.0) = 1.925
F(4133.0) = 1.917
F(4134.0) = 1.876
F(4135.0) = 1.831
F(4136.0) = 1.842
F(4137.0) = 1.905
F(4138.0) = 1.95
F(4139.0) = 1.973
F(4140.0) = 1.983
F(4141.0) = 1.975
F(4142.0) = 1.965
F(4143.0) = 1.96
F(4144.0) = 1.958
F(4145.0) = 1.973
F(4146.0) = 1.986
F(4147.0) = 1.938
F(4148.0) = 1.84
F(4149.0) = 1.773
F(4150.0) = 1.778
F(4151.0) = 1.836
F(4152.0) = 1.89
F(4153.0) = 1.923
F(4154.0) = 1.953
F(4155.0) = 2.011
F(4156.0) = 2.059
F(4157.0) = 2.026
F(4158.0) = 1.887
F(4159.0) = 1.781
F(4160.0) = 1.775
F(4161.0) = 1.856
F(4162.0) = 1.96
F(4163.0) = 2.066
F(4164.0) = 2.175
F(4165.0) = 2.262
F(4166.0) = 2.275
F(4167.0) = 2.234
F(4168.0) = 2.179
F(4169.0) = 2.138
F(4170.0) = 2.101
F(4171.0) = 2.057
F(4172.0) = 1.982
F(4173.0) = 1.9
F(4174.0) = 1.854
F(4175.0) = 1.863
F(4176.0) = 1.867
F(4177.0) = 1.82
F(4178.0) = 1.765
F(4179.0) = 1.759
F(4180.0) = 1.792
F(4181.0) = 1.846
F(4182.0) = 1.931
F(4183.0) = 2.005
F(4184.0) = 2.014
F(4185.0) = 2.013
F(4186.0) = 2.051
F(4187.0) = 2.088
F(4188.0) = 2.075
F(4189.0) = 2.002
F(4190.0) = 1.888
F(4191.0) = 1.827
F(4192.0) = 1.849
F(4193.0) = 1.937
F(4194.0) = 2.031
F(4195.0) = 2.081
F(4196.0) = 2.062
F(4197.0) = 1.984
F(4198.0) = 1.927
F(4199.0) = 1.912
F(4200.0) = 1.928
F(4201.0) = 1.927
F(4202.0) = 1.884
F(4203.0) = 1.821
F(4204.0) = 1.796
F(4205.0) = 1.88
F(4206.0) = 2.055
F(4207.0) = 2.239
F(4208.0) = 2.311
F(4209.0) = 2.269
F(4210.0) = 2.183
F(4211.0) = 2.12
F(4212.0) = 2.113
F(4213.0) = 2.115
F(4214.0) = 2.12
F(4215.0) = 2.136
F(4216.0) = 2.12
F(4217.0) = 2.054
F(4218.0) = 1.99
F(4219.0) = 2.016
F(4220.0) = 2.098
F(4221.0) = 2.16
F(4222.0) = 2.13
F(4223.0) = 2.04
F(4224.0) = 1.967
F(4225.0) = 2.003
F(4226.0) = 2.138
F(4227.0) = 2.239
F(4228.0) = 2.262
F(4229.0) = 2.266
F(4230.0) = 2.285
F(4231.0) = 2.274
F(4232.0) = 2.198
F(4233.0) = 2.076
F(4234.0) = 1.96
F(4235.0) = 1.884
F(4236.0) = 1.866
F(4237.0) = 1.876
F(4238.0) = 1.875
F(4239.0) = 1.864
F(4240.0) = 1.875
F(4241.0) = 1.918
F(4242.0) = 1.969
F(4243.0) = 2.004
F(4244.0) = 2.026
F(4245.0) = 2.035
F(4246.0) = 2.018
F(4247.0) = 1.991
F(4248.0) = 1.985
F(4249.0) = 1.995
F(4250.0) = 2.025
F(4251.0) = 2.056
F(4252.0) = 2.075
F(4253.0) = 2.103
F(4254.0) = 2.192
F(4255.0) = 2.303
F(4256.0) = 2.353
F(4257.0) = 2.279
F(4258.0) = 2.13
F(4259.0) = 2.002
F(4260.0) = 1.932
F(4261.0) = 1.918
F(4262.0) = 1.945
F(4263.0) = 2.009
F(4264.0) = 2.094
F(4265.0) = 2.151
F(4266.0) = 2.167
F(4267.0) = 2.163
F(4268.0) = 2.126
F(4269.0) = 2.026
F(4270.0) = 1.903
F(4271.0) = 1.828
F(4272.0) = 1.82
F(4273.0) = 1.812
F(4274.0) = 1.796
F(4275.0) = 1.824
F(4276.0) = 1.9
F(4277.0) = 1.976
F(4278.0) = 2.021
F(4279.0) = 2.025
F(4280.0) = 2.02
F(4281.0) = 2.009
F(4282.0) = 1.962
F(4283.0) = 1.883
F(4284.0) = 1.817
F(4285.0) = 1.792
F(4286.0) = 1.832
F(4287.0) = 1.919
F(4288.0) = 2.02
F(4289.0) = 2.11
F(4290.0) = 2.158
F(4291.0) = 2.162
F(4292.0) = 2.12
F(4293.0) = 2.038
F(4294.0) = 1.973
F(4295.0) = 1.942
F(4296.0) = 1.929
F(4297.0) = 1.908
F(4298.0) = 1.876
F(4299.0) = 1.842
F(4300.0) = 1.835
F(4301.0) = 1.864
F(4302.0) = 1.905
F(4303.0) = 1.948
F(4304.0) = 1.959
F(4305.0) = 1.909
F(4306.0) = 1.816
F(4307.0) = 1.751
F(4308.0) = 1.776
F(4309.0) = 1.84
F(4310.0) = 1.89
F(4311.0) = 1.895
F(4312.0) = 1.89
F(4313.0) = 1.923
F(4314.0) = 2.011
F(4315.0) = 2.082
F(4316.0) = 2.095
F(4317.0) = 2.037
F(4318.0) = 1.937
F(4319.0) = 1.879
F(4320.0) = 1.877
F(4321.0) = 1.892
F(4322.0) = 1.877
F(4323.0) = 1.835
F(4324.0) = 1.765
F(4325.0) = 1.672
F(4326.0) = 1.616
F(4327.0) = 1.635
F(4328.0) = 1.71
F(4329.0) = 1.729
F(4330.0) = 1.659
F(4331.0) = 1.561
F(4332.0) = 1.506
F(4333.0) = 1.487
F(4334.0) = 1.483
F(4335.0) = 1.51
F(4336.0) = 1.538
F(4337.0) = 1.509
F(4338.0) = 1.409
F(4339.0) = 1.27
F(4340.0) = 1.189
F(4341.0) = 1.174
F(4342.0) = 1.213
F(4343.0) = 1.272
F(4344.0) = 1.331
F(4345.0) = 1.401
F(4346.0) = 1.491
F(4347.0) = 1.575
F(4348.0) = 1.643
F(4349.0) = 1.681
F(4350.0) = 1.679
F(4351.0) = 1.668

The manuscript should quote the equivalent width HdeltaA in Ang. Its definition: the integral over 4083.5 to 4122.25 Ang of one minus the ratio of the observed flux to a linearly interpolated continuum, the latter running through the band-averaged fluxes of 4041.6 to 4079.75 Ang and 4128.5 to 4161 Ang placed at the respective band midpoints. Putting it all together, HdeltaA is 8.2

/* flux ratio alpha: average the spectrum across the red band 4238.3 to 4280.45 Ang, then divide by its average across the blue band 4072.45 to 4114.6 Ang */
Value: 1.27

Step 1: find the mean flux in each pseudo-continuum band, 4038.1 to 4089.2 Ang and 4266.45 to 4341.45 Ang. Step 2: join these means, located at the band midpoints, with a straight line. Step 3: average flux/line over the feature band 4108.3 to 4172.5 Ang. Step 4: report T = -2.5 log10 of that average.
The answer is 0.010 mag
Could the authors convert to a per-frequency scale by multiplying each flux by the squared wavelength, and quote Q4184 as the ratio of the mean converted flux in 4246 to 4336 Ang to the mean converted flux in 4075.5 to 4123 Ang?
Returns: 1.30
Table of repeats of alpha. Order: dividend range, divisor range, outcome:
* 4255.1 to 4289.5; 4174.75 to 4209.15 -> 1.02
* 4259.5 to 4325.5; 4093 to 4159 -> 1.11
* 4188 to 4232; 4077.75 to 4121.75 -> 1.28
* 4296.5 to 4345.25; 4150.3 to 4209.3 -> 0.87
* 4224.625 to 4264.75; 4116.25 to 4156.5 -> 1.07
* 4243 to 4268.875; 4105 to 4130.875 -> 1.17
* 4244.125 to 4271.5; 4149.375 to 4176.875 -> 1.04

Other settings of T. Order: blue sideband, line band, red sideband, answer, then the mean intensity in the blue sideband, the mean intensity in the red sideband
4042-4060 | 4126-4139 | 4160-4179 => 0.05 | 2.12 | 2.01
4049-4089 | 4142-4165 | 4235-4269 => 0.04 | 2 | 2.04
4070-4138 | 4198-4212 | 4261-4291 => -0.09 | 1.72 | 1.97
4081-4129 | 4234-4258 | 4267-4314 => -0.09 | 1.63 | 1.93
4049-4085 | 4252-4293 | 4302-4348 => -0.15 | 2.02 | 1.69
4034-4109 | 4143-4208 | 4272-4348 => -0.09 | 1.82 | 1.79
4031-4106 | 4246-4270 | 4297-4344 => -0.19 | 1.86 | 1.72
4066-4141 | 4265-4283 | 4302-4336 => -0.10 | 1.74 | 1.8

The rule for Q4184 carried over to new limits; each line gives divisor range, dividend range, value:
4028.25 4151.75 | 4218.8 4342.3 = 1.13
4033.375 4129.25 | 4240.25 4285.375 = 1.20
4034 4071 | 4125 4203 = 1.00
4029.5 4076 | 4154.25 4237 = 1.05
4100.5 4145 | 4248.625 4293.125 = 1.24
